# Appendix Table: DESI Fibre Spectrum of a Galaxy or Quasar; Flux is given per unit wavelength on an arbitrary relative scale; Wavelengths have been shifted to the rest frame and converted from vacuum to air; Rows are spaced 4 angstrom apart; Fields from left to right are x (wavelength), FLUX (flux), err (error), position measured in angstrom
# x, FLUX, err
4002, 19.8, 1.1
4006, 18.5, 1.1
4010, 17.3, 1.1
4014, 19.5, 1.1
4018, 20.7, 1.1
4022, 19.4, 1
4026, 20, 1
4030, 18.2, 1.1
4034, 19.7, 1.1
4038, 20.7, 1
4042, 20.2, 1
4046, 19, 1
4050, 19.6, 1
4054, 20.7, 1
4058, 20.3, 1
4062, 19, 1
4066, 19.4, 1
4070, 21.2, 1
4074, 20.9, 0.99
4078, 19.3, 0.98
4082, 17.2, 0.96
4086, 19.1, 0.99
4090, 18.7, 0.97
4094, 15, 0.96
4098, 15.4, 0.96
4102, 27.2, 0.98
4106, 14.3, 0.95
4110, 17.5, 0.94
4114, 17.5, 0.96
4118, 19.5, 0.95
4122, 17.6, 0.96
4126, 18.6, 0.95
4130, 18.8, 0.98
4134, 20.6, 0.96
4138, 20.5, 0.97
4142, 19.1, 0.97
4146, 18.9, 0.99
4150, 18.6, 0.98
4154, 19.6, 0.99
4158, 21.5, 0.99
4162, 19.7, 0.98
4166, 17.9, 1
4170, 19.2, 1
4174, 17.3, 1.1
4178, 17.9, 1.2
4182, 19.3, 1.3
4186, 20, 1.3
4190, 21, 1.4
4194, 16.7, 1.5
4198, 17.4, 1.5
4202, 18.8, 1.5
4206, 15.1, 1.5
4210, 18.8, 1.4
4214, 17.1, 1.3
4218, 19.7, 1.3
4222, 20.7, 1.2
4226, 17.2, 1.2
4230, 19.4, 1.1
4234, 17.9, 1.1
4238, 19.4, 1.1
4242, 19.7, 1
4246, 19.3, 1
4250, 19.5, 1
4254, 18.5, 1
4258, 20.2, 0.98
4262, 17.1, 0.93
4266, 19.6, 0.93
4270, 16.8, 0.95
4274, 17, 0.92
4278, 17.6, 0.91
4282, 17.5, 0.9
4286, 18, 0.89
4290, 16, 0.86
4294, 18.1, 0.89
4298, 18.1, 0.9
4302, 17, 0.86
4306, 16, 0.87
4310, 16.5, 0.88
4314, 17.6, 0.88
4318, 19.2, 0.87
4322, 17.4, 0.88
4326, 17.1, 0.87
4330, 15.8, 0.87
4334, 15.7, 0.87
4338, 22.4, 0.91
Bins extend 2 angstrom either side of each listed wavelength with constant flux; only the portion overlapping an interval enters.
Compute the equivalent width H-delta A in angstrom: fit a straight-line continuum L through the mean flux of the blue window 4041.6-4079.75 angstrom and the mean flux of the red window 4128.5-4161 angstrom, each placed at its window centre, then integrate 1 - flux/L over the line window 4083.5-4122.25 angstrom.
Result 3.2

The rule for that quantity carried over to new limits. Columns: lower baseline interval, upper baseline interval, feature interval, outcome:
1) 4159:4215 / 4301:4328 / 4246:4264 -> -1.1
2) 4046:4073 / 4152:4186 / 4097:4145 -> 1.3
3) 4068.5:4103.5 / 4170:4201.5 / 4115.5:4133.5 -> 0.2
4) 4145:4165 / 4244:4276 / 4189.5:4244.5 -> 1.5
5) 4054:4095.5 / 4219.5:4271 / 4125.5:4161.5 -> -1.1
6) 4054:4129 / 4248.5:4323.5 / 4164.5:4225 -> -0.6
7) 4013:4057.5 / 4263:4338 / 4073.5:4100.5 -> 2.0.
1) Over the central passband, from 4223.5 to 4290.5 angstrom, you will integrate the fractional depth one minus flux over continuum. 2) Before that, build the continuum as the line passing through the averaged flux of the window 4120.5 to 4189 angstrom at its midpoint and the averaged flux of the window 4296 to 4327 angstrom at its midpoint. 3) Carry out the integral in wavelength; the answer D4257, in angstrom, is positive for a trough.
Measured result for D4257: -1.3 angstrom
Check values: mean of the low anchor 19.2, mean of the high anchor 17.4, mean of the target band 18.3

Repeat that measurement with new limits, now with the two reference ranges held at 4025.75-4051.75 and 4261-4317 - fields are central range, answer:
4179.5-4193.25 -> -1.1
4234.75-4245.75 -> -0.9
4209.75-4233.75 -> -1.0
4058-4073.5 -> -0.5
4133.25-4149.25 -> -0.8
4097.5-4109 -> -0.2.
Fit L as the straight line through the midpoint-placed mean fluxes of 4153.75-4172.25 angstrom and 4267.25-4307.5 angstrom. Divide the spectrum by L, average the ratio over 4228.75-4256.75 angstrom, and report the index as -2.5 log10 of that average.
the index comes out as -0.06 mag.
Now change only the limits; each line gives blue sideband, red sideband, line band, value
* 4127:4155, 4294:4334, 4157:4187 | 0.00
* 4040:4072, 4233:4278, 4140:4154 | 0.02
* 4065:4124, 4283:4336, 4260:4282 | -0.01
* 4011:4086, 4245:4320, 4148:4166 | -0.05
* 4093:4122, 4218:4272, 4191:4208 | 0.09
